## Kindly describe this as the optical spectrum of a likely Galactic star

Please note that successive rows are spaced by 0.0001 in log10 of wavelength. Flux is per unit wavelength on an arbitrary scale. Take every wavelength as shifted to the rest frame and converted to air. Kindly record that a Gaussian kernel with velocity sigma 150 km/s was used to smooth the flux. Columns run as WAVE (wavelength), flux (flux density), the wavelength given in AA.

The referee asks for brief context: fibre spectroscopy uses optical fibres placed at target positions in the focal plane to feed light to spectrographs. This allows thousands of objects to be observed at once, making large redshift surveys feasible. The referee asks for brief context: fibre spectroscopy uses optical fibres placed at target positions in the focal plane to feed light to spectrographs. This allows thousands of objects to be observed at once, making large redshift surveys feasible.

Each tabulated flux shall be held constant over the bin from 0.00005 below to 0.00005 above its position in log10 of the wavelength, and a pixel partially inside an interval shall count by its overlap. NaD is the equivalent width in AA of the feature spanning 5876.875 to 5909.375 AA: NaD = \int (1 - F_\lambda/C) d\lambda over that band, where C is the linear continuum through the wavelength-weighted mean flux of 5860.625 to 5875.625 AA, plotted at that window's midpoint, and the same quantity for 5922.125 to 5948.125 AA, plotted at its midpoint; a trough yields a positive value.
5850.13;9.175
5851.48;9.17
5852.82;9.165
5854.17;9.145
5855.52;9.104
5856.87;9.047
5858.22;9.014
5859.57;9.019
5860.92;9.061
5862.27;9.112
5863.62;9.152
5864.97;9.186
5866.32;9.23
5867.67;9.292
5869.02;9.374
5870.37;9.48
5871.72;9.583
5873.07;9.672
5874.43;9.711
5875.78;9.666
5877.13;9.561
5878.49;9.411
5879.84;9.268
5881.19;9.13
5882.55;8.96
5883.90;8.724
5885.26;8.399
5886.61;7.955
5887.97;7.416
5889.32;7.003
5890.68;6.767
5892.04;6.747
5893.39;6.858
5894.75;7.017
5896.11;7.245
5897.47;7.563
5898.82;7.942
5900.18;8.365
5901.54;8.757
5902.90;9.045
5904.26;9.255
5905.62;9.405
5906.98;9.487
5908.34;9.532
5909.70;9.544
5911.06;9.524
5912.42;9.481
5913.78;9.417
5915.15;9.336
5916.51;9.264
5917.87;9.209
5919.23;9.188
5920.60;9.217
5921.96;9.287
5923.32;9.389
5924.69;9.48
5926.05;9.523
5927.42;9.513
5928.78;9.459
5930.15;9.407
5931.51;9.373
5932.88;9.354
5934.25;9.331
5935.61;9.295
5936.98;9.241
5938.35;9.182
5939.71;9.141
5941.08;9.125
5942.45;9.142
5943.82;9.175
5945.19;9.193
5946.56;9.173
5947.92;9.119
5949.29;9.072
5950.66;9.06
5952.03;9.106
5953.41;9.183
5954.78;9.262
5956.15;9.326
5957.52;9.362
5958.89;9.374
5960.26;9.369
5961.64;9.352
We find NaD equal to 3.6 AA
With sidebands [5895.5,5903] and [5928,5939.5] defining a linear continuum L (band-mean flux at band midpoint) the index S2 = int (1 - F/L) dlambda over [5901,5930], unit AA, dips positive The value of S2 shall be -2.3 AA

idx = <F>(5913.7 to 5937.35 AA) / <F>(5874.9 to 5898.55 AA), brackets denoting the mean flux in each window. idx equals 1.15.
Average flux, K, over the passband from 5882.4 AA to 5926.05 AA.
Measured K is 8.6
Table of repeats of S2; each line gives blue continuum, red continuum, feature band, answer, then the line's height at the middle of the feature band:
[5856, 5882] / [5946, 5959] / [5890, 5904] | 2.4 AA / 9.27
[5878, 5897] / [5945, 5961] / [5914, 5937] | -1.8 AA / 8.67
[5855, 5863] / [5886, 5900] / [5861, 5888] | -3.0 AA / 8.25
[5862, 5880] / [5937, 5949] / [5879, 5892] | 1.7 AA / 9.37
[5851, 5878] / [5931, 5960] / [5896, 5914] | 0.6 AA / 9.25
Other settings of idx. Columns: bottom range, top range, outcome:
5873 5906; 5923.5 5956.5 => 1.11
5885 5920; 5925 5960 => 1.10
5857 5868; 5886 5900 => 0.80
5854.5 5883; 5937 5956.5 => 0.99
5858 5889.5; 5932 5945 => 1.02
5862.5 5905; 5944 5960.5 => 1.07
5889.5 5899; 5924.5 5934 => 1.33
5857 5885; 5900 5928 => 1.01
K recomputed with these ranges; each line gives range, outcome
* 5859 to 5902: 8.58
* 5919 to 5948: 9.29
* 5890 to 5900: 7.22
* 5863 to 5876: 9.43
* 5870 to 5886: 9.29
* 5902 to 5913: 9.4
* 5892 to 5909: 8.3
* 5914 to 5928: 9.34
